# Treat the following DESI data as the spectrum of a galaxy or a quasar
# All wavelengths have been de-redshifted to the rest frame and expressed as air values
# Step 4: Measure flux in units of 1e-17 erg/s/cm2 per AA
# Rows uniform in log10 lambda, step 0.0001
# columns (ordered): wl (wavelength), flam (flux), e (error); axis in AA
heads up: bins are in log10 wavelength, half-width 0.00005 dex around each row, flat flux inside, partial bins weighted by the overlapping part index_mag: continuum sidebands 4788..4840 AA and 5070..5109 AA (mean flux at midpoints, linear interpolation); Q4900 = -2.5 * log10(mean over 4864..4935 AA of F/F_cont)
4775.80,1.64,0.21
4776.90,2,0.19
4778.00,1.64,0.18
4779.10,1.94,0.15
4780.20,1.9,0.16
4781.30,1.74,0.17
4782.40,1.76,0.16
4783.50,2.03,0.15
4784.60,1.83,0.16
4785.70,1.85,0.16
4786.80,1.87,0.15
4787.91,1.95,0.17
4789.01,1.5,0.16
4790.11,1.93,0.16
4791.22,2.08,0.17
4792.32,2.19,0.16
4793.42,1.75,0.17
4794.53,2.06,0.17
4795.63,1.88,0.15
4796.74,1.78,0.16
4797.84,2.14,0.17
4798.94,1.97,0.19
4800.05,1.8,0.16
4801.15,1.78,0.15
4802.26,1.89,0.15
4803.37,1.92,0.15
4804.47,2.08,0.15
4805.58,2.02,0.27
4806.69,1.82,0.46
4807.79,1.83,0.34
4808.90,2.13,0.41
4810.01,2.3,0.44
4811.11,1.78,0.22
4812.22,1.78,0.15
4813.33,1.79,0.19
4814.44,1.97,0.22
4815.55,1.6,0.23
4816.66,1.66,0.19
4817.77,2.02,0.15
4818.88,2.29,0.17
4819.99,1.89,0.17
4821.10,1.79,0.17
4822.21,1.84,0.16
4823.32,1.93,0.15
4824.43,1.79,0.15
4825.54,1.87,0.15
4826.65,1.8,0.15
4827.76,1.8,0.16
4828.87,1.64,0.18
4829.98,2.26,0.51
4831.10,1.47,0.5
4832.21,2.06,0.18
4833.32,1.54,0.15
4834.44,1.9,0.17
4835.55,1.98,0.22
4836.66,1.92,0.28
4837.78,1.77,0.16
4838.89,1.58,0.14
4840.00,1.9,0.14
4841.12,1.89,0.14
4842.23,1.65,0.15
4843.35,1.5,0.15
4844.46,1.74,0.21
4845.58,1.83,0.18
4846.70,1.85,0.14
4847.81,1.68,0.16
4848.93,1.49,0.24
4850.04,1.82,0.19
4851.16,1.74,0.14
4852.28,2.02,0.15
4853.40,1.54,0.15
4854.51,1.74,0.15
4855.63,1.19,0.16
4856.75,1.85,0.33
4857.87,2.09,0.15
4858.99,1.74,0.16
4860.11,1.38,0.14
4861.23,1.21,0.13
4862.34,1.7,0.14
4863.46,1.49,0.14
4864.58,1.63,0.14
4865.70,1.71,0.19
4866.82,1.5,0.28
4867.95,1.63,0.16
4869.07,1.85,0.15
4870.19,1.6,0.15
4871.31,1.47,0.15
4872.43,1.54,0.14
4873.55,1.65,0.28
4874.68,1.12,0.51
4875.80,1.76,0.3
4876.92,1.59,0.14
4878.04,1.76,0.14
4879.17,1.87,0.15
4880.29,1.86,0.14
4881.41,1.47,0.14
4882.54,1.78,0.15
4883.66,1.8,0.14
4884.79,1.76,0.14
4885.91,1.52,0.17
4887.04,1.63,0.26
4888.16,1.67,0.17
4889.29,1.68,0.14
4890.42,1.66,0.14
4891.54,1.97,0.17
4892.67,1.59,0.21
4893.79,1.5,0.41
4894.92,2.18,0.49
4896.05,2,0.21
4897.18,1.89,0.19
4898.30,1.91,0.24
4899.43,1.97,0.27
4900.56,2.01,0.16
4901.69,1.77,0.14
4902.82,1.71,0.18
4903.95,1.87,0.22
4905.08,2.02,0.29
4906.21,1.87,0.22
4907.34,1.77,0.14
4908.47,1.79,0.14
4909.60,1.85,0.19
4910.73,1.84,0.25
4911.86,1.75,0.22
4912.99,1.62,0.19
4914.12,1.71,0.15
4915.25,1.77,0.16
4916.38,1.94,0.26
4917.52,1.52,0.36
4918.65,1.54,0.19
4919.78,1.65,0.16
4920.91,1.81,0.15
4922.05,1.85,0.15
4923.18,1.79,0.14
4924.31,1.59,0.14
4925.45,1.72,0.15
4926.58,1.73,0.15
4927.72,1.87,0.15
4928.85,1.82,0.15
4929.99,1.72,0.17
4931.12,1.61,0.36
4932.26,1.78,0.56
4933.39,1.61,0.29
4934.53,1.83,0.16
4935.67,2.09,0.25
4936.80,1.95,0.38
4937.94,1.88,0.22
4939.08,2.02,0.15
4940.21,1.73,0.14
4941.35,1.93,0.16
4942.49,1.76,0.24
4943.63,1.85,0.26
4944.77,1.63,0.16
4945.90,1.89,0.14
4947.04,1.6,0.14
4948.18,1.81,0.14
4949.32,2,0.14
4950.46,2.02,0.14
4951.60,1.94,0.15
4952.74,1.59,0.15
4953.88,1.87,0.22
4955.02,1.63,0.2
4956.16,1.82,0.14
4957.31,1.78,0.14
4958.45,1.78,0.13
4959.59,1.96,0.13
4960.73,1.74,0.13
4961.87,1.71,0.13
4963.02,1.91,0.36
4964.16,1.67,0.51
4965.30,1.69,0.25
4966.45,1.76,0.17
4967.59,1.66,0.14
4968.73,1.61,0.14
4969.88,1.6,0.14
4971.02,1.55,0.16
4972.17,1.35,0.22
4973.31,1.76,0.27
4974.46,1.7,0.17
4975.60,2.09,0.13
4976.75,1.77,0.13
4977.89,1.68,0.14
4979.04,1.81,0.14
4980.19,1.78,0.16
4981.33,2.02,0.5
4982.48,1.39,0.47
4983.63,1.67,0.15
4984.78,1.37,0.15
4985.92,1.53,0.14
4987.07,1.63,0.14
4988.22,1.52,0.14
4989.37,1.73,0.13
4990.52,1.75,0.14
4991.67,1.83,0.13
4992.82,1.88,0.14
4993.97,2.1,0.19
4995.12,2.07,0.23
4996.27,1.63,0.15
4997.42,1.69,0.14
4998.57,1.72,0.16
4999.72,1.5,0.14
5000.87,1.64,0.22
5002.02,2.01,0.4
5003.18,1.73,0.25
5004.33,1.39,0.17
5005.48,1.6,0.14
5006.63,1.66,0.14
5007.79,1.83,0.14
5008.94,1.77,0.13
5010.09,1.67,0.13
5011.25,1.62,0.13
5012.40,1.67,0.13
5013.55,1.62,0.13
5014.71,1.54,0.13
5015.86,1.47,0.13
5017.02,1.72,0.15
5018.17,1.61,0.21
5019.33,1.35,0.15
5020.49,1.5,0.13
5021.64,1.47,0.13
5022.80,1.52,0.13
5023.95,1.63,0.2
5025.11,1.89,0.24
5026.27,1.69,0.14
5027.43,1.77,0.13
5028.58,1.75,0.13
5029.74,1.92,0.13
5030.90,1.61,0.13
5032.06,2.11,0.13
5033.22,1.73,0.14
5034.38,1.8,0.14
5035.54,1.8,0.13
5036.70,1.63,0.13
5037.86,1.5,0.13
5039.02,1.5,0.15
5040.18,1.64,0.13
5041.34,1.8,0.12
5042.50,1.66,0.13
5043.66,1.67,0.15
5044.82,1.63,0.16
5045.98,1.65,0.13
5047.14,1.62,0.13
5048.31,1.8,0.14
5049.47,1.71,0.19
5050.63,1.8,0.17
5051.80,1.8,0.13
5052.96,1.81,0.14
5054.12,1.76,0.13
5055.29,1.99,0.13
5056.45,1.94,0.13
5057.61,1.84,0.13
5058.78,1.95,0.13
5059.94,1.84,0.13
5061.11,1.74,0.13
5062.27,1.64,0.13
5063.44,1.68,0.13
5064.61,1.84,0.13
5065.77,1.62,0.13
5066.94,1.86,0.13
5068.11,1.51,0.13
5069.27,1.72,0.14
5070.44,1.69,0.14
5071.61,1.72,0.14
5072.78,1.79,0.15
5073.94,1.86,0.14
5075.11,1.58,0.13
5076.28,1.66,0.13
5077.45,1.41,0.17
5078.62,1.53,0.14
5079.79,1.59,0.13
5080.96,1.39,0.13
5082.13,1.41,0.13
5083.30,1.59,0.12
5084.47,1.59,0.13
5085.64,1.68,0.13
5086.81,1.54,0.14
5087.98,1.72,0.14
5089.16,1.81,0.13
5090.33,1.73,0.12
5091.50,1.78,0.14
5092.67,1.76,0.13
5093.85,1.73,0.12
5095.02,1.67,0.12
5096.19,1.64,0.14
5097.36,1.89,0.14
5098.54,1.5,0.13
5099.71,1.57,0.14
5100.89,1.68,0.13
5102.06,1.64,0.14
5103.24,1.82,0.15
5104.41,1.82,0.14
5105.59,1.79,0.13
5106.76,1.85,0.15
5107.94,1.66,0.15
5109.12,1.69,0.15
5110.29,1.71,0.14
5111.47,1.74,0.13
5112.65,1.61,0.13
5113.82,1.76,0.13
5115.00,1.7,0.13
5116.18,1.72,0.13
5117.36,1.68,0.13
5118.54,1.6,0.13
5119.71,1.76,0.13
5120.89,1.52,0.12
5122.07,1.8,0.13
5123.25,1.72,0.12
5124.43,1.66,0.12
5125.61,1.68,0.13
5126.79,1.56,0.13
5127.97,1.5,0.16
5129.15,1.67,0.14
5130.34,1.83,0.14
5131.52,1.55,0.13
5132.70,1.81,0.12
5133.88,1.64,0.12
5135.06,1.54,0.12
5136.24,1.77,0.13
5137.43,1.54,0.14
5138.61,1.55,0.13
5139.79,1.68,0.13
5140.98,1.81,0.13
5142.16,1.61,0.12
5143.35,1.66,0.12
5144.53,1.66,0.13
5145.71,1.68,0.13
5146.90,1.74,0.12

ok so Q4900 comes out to 0.05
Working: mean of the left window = 1.88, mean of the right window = 1.67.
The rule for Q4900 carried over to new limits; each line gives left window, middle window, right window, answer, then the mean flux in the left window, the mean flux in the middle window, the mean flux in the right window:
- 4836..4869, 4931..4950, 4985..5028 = -0.09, 1.69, 1.83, 1.67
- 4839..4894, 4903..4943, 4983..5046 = -0.07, 1.67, 1.79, 1.68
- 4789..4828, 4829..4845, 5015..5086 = 0.05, 1.91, 1.79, 1.69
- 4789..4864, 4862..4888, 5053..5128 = 0.10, 1.82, 1.64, 1.7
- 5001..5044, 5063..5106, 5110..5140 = 0.00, 1.67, 1.67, 1.66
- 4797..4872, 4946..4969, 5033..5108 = -0.02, 1.79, 1.78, 1.7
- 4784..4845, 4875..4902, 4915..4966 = 0.03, 1.87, 1.77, 1.79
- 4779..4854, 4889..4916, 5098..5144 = -0.01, 1.85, 1.82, 1.68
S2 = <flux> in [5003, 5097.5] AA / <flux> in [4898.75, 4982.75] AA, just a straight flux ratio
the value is 0.95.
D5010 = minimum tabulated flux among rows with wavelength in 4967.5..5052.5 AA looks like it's 1.35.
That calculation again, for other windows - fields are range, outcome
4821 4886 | 1.12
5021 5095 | 1.39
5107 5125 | 1.52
